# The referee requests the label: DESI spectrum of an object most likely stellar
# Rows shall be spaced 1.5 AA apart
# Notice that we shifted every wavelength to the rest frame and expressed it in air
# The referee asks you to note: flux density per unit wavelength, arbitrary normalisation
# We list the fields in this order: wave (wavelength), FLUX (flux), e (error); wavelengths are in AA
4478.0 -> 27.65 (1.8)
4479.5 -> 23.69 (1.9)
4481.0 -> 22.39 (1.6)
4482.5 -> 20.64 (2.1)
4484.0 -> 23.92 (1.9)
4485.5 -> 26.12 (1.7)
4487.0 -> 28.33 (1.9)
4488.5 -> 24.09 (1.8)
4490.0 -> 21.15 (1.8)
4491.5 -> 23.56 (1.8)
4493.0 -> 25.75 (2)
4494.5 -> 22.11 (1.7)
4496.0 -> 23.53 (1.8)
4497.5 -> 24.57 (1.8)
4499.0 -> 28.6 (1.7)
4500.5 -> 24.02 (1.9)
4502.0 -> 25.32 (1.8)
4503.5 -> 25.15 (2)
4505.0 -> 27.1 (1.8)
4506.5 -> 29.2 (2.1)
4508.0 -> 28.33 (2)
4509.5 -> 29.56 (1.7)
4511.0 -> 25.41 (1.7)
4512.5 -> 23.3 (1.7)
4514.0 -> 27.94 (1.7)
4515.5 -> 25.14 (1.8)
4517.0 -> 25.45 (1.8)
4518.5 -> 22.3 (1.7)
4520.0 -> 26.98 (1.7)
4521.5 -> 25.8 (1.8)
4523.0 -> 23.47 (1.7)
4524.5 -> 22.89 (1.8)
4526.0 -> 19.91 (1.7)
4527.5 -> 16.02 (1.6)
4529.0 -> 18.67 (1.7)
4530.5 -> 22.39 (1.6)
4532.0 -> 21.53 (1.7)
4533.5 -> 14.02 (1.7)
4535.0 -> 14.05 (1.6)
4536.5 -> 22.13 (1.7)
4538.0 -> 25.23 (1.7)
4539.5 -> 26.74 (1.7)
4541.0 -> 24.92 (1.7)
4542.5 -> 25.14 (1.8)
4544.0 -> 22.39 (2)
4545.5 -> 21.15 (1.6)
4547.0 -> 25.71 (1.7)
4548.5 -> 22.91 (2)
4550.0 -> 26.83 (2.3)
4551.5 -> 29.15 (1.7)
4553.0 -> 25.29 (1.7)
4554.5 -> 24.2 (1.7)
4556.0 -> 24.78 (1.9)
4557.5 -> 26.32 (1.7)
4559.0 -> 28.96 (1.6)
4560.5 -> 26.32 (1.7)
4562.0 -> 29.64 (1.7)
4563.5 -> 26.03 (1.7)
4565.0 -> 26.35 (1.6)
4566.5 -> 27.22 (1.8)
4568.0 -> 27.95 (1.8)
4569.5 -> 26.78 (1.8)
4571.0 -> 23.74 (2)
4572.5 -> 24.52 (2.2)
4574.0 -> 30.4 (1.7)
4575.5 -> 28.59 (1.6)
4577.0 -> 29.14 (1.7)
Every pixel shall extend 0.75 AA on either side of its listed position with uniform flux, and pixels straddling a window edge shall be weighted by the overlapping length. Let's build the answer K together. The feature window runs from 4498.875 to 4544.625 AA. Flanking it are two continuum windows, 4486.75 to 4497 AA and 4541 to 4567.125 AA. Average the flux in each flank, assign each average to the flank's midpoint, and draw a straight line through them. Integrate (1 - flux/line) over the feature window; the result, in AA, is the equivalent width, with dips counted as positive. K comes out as 1.8 AA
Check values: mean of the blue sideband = 23.9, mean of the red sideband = 25.8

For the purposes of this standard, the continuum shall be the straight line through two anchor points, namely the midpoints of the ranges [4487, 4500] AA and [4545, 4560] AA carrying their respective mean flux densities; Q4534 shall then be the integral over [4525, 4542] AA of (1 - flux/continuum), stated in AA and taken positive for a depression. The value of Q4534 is 3.1 AA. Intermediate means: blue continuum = 24.4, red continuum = 25.6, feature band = 20.6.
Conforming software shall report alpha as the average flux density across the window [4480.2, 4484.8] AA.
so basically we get 22.4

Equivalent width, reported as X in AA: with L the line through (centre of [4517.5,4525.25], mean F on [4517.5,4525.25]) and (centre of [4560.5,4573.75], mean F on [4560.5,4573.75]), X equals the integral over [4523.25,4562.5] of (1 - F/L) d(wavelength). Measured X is 3.3 AA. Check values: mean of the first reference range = 24.3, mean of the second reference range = 26.7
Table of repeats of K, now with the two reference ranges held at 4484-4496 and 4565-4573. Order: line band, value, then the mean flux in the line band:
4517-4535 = 2.86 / 21.1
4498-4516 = -1.34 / 26.6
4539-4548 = 0.46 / 24.2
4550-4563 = -0.49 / 26.8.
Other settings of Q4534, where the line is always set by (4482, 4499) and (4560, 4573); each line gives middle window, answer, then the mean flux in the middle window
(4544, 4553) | 0.37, 24.9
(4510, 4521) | -0.15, 25.3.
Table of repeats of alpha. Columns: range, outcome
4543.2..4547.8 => 23.1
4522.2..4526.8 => 22.1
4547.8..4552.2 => 26.3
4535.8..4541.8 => 24.8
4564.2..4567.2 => 26.8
